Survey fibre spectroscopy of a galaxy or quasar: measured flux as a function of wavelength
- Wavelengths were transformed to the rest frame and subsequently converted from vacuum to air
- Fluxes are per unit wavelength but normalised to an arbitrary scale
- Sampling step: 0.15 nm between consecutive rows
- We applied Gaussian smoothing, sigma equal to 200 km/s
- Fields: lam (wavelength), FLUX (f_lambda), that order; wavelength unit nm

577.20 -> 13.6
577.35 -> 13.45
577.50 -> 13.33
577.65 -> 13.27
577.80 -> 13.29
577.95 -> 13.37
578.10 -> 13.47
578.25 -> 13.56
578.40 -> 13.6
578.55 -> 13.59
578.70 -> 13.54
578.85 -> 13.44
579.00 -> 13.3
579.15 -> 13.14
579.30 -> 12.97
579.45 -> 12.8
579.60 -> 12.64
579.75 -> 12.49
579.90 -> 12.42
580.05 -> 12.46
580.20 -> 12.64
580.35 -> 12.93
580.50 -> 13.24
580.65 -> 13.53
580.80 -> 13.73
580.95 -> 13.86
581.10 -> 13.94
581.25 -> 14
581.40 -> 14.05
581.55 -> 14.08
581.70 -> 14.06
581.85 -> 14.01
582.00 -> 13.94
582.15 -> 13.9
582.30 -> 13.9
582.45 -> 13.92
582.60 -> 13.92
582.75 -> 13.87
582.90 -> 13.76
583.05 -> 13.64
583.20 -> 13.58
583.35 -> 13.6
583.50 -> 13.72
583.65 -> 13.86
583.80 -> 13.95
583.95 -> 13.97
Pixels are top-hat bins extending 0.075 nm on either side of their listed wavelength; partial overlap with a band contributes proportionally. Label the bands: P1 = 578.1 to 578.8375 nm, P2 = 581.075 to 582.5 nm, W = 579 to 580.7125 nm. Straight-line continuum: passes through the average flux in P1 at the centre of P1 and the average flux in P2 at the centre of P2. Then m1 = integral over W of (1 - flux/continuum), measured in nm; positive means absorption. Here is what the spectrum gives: 0.11 nm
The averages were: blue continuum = 13.6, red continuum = 14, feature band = 12.9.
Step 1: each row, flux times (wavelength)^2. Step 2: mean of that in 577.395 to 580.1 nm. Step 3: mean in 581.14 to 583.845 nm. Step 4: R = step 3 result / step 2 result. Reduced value 1.07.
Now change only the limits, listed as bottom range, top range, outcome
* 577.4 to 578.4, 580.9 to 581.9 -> 1.06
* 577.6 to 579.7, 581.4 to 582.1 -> 1.07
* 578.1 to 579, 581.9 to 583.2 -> 1.04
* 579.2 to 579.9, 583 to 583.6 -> 1.09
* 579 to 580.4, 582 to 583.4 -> 1.09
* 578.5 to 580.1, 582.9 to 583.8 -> 1.07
